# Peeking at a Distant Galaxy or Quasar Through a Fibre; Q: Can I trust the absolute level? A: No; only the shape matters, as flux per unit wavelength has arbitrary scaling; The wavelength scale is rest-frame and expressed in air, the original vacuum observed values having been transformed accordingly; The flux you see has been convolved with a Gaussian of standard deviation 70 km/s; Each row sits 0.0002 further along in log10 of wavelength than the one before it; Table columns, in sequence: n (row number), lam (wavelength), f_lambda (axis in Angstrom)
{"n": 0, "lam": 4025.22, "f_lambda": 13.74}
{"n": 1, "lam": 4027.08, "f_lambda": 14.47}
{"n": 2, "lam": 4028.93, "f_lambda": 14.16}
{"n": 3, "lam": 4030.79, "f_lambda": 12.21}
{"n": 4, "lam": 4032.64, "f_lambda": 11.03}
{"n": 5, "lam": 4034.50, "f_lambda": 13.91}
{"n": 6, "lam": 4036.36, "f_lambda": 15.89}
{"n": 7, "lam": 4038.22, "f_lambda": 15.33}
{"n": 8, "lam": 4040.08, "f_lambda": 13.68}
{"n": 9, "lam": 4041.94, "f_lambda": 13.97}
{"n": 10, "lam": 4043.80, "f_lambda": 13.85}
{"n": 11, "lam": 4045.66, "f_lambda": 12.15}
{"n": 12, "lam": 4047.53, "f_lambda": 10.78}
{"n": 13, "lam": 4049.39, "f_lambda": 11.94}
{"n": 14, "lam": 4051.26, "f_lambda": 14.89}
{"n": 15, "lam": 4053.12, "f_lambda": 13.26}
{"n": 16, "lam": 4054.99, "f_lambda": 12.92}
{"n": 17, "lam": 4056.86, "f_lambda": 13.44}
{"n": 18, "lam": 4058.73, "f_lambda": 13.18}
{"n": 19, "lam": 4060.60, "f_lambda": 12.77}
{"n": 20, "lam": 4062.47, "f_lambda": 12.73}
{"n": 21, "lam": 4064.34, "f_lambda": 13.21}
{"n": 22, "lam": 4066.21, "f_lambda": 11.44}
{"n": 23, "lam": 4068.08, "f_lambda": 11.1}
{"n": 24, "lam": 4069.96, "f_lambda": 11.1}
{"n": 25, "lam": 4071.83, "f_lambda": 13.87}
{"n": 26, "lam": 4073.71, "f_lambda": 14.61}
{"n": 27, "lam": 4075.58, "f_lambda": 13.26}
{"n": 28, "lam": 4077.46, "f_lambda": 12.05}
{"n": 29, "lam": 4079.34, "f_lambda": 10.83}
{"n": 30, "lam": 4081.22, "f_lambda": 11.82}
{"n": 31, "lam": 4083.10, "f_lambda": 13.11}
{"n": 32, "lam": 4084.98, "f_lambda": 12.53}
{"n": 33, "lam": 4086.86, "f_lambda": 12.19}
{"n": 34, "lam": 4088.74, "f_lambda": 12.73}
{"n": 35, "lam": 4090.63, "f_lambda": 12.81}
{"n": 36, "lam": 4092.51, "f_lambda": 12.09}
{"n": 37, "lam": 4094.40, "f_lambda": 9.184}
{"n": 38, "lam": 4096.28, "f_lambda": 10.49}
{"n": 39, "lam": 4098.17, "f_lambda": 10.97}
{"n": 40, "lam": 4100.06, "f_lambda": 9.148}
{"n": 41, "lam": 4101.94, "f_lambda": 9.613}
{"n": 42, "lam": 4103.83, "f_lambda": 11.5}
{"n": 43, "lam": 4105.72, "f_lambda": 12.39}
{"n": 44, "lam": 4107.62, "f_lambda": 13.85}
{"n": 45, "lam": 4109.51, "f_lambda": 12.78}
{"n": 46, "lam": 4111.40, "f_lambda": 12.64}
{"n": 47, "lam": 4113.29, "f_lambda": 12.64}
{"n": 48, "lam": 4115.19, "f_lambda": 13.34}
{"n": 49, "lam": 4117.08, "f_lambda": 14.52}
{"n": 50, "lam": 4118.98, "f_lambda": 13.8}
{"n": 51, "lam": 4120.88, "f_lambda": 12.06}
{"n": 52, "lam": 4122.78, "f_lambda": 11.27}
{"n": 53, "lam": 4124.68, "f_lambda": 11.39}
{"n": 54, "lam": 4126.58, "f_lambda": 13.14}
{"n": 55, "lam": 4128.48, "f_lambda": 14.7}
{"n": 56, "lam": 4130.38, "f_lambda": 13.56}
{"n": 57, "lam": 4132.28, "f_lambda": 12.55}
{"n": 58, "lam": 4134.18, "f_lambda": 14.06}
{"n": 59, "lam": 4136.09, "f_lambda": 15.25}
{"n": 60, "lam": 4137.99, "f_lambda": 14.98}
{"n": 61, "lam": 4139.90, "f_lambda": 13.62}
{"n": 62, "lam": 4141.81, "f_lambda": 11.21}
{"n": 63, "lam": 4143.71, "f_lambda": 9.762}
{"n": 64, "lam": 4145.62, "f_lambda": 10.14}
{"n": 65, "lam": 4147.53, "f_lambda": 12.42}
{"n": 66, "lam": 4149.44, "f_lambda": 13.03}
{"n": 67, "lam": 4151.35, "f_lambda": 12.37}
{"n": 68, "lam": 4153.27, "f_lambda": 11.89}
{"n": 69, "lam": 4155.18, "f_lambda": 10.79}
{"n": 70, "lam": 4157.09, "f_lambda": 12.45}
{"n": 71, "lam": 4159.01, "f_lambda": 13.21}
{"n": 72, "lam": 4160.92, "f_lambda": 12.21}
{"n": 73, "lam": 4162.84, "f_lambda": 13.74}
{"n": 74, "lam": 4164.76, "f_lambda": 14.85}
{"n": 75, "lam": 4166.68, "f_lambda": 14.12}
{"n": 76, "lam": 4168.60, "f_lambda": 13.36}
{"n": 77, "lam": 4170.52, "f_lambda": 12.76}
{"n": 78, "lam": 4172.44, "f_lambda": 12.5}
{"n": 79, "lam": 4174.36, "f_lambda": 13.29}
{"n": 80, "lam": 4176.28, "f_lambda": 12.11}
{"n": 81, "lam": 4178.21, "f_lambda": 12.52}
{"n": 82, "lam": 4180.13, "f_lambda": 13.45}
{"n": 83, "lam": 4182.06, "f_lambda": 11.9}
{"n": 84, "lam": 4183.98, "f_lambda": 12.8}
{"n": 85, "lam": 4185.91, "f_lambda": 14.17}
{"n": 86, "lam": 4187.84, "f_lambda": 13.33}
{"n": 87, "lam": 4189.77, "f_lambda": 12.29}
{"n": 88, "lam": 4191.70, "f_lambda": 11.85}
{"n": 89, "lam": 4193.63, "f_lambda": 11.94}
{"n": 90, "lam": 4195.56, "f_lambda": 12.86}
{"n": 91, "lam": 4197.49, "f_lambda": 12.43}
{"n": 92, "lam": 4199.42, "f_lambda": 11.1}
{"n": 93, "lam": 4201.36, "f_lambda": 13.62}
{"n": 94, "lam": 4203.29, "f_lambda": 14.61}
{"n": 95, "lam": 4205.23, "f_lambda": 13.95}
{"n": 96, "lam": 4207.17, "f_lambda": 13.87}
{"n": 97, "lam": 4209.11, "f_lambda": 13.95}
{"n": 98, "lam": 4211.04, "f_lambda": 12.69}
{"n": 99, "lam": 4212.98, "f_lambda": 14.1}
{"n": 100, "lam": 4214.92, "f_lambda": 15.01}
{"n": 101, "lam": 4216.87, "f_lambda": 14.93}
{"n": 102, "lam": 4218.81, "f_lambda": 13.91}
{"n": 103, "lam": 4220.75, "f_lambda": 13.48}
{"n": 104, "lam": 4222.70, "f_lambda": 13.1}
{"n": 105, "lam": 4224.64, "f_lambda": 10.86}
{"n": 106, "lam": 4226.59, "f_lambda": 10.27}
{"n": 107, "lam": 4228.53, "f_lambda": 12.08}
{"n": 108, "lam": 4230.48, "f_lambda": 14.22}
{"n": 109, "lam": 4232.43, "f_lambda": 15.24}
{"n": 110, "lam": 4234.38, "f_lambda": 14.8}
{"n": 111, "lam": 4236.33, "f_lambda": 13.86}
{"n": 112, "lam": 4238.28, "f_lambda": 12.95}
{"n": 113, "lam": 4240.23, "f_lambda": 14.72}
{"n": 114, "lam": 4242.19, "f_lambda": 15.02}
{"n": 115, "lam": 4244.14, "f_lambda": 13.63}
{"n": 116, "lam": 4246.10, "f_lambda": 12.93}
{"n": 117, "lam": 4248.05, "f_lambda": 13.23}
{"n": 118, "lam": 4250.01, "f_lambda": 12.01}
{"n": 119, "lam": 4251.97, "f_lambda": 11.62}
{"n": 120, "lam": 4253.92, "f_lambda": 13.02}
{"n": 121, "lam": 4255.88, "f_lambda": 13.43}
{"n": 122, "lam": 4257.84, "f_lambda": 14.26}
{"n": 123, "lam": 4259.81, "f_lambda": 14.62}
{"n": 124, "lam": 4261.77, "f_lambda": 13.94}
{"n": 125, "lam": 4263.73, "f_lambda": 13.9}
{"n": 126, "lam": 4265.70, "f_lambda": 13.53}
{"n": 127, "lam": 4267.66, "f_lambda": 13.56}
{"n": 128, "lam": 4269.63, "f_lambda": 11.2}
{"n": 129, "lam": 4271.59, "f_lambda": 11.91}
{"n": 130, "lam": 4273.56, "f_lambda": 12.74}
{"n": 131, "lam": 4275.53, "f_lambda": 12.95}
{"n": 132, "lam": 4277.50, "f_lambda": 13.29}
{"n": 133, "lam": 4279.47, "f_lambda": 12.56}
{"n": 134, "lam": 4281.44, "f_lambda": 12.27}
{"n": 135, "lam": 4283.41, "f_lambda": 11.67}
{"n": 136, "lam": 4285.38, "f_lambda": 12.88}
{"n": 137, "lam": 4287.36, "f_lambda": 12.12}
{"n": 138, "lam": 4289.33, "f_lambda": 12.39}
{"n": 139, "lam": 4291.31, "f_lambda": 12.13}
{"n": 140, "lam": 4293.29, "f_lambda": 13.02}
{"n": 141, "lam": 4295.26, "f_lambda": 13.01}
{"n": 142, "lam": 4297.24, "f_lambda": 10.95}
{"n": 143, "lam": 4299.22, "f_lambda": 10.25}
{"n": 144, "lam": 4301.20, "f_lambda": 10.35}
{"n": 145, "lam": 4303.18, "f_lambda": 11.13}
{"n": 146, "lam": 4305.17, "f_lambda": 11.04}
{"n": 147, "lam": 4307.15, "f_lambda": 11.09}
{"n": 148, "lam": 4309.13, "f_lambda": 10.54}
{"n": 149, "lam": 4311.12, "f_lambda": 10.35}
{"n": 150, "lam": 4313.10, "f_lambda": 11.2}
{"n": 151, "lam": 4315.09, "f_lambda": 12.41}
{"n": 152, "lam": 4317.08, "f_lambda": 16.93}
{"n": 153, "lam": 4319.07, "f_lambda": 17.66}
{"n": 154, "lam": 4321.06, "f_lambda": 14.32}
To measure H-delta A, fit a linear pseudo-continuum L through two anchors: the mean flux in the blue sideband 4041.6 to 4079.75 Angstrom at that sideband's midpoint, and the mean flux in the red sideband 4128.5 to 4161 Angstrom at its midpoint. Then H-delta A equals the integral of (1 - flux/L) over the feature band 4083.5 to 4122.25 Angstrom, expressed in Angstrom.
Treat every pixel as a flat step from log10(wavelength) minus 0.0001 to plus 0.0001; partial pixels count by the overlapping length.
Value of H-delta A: 1.9 Angstrom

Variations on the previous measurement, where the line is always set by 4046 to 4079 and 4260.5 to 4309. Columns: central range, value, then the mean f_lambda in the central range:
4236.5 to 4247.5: -1.3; 13.8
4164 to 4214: -2.7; 13.1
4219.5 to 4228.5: 0.3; 12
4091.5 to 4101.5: 1.8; 10.4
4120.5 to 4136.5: -0.7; 13.1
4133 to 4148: -0.2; 12.7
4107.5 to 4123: -0.5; 13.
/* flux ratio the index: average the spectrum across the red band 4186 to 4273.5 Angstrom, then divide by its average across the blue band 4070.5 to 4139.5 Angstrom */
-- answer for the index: 1.1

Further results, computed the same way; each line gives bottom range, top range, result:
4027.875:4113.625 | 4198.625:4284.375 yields 1.06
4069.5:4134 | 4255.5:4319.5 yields 1.02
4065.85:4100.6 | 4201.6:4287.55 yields 1.12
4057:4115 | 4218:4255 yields 1.09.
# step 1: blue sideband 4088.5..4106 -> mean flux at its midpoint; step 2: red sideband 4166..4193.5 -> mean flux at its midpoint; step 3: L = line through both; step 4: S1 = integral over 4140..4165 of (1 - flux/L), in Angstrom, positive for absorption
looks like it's 0.2 Angstrom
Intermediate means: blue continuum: 11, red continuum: 12.8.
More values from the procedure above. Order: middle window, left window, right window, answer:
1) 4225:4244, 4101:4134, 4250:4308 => -1.64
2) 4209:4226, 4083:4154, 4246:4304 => -1.33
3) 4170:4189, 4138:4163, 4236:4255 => -0.62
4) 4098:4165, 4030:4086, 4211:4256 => 2.85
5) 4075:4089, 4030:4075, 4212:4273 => 0.90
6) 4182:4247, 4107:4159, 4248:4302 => -3.44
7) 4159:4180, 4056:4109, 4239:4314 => -1.55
